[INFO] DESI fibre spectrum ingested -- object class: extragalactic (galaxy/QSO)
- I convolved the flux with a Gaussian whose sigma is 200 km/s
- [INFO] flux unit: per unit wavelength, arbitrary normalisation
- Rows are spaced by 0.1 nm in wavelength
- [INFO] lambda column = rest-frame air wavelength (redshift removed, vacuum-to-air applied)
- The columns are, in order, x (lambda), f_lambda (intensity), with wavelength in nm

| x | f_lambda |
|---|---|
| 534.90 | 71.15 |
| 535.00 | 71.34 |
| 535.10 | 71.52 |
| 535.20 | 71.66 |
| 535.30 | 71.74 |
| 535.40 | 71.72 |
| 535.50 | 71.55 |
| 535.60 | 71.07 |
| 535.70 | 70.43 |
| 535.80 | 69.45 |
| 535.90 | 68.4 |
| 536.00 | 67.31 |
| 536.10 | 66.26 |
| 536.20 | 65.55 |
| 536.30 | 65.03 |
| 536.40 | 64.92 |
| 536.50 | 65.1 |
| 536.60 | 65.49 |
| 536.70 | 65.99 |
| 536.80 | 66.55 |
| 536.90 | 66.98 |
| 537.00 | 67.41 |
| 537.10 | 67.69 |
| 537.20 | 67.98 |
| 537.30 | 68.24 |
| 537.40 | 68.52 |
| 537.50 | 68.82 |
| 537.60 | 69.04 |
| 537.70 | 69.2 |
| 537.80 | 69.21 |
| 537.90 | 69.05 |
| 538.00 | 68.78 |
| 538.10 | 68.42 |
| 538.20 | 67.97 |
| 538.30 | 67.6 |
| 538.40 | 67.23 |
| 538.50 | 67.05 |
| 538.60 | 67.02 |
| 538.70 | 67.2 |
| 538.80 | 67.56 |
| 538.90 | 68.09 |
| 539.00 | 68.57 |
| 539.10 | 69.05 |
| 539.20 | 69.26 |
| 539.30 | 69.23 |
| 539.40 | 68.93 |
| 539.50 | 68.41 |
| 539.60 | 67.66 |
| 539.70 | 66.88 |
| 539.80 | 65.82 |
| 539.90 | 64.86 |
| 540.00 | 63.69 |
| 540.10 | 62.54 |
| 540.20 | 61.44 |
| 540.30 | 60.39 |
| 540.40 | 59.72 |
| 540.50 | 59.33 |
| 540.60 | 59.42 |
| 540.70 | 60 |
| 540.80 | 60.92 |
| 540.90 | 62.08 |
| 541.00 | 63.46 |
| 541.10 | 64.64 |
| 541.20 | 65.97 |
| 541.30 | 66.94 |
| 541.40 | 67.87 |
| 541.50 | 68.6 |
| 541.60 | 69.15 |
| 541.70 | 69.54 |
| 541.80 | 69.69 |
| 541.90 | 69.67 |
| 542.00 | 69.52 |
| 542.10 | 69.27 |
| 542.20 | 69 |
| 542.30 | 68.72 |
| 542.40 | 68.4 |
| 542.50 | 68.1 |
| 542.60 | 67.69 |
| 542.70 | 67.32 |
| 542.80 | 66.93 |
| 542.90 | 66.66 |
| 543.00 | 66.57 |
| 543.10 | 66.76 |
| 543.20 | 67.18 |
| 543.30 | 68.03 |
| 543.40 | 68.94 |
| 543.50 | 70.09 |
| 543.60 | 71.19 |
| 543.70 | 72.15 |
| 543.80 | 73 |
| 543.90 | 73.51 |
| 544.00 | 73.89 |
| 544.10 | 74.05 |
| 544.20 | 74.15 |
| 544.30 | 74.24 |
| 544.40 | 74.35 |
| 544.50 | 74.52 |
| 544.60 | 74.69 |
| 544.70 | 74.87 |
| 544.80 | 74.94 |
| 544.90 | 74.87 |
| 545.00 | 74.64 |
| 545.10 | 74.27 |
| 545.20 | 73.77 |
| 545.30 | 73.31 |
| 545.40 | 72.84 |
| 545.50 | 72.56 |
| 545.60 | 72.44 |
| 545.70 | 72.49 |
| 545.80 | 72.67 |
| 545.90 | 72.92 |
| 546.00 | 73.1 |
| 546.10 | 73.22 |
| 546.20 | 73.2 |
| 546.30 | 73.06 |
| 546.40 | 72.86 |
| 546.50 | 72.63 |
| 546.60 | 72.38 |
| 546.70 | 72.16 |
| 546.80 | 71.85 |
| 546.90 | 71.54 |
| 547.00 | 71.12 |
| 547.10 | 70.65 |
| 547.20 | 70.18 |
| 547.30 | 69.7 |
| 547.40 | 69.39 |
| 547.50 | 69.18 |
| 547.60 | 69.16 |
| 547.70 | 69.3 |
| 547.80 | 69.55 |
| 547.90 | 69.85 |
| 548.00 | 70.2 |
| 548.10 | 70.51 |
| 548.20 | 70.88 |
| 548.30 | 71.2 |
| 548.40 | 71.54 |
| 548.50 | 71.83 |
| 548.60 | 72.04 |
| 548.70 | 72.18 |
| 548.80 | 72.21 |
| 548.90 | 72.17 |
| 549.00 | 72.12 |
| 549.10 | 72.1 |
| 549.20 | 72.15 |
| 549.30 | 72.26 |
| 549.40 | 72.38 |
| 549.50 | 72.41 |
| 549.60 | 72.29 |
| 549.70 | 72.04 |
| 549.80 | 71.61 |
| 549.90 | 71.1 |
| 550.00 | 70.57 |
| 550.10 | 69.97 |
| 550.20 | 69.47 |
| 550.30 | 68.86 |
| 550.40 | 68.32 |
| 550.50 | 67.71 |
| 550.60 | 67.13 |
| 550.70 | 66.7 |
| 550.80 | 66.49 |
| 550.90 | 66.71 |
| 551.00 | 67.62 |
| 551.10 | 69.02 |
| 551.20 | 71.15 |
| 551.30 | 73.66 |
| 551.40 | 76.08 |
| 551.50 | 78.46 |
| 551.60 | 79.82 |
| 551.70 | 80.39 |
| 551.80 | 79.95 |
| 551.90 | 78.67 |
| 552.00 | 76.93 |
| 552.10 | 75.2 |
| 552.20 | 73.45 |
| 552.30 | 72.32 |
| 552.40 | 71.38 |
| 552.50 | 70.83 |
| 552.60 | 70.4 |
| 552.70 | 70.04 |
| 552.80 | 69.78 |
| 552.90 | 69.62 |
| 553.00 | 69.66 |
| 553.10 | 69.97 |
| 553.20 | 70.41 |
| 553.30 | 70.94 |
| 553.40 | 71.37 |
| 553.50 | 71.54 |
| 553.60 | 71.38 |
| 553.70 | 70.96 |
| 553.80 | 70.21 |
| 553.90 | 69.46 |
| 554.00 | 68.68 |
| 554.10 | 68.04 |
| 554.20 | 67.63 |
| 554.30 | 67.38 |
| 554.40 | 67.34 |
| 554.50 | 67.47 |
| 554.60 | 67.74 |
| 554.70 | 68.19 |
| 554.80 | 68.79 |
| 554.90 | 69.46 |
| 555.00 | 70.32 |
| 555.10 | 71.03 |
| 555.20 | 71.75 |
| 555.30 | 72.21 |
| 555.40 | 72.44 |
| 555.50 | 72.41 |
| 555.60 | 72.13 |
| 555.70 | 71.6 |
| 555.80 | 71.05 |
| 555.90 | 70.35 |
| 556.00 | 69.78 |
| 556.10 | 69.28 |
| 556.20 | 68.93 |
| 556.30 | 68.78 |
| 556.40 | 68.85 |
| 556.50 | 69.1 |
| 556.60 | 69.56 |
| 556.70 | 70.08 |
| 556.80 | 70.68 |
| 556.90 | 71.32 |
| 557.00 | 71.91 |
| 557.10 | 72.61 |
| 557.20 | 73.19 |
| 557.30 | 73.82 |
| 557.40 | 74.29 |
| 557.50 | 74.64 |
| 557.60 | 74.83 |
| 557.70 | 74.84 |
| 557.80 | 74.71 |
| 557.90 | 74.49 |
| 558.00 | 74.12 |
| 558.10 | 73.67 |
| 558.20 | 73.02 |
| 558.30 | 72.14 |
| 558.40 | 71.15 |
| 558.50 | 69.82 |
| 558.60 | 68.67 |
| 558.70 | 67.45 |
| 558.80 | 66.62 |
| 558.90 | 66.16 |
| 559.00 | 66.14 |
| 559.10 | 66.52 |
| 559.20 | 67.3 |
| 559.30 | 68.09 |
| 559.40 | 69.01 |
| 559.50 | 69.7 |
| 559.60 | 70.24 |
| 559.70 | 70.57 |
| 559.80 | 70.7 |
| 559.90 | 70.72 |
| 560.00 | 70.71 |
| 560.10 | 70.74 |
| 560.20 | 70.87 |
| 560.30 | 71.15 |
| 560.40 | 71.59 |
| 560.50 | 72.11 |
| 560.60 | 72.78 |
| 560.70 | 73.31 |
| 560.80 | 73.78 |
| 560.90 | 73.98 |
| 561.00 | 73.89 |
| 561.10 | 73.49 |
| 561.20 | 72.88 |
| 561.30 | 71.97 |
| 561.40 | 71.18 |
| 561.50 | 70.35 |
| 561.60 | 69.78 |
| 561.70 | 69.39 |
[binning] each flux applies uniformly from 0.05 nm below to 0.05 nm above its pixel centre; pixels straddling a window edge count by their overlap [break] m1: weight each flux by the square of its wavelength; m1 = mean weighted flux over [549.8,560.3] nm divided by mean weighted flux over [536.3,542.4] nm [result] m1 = 1.13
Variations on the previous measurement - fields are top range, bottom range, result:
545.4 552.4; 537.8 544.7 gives 1.09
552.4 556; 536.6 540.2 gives 1.10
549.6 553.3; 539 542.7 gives 1.13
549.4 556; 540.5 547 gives 1.04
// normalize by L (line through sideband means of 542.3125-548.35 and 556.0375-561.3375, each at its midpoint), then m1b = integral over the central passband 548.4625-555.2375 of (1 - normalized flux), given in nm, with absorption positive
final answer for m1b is 0.01 nm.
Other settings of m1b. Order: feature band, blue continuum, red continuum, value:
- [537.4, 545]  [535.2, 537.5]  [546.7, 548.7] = 0.103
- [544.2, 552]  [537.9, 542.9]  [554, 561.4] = -0.427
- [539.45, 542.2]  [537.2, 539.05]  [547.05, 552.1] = 0.153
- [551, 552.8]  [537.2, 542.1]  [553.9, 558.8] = -0.118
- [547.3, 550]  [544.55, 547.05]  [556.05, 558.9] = 0.057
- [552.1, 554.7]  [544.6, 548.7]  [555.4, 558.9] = 0.059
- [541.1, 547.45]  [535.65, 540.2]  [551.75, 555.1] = -0.211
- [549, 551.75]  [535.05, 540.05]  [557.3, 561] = -0.057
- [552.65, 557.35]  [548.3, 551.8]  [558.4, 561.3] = 0.052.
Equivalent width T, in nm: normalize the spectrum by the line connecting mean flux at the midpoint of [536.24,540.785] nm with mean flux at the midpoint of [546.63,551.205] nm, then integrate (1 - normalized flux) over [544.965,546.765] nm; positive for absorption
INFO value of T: -0.10 nm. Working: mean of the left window 66.3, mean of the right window 70.4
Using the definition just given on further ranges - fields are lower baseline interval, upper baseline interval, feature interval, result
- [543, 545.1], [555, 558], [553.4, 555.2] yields 0.06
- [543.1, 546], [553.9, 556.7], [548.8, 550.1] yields -0.01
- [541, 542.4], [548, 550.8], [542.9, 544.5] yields -0.05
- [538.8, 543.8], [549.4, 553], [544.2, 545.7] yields -0.12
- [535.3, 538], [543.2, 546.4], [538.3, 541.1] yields 0.19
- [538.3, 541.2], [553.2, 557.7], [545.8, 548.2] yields -0.13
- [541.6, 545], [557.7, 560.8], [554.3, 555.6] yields 0.01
